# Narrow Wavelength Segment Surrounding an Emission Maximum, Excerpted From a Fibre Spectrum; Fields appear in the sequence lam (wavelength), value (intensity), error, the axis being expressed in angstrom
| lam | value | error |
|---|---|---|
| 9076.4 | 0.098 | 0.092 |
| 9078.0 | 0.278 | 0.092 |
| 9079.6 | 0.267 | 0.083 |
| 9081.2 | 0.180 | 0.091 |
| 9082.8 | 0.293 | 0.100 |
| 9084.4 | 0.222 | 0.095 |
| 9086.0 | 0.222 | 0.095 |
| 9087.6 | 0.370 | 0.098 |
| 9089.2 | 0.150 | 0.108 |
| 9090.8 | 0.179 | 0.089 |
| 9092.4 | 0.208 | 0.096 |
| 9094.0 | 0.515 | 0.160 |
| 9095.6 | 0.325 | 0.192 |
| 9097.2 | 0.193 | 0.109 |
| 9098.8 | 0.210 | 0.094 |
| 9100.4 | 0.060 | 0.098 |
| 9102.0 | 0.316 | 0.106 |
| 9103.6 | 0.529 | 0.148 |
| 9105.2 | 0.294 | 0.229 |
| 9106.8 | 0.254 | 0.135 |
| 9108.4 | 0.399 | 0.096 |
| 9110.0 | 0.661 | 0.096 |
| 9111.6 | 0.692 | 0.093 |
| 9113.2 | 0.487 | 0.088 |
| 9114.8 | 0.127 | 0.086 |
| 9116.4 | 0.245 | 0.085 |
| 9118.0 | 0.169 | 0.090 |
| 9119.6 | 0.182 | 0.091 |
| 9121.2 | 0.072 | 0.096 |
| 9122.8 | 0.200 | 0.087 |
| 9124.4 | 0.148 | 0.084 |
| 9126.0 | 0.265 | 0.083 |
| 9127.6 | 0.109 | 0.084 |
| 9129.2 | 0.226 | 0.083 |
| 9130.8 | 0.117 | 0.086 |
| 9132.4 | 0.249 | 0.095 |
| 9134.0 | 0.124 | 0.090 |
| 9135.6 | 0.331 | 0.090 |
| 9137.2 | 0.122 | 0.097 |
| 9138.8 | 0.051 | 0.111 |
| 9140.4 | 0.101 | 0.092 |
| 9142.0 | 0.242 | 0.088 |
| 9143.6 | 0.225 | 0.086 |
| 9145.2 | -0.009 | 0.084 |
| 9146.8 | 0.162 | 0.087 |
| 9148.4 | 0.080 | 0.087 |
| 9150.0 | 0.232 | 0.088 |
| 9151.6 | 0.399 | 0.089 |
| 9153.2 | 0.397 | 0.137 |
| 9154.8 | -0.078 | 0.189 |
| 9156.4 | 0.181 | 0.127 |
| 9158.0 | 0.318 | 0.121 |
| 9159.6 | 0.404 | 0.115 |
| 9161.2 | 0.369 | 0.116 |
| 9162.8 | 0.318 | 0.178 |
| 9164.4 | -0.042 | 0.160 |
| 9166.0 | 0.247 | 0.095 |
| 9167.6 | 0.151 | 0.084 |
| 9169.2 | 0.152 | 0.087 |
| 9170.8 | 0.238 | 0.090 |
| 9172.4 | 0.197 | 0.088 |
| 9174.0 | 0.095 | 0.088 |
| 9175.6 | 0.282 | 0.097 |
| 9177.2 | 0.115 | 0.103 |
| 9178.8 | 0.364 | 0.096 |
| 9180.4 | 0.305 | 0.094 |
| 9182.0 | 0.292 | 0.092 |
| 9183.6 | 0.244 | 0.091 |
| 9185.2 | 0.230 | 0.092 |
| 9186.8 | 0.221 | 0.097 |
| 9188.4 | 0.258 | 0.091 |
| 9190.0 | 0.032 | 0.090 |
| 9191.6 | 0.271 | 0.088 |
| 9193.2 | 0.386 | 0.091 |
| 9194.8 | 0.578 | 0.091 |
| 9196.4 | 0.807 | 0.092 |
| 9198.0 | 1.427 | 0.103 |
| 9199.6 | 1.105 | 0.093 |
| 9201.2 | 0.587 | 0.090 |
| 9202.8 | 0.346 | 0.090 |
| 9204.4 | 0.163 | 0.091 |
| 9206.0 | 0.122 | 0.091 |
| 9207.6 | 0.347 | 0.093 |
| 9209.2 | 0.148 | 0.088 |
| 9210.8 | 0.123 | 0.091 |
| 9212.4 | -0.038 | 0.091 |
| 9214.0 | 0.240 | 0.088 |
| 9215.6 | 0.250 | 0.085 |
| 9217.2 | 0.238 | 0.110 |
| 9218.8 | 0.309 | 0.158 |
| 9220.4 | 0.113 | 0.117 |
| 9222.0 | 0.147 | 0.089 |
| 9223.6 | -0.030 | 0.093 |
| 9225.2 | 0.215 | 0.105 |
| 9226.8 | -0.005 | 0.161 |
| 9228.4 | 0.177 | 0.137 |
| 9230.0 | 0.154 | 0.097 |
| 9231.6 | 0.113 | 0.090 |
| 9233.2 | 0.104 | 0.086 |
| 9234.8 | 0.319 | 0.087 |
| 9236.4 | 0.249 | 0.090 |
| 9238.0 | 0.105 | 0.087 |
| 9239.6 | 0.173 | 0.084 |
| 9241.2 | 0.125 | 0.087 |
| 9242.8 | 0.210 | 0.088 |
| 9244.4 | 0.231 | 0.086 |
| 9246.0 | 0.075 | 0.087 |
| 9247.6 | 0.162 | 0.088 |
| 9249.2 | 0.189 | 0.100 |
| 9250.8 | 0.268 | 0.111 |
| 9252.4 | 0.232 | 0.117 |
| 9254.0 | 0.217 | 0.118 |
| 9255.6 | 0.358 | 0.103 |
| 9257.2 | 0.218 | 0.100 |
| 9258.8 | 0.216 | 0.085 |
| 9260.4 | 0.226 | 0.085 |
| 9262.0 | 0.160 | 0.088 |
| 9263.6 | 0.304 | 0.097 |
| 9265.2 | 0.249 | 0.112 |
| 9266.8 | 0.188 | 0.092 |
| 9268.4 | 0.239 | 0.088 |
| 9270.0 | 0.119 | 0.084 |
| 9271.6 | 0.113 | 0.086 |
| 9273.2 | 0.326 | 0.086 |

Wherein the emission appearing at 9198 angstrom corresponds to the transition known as [O III]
